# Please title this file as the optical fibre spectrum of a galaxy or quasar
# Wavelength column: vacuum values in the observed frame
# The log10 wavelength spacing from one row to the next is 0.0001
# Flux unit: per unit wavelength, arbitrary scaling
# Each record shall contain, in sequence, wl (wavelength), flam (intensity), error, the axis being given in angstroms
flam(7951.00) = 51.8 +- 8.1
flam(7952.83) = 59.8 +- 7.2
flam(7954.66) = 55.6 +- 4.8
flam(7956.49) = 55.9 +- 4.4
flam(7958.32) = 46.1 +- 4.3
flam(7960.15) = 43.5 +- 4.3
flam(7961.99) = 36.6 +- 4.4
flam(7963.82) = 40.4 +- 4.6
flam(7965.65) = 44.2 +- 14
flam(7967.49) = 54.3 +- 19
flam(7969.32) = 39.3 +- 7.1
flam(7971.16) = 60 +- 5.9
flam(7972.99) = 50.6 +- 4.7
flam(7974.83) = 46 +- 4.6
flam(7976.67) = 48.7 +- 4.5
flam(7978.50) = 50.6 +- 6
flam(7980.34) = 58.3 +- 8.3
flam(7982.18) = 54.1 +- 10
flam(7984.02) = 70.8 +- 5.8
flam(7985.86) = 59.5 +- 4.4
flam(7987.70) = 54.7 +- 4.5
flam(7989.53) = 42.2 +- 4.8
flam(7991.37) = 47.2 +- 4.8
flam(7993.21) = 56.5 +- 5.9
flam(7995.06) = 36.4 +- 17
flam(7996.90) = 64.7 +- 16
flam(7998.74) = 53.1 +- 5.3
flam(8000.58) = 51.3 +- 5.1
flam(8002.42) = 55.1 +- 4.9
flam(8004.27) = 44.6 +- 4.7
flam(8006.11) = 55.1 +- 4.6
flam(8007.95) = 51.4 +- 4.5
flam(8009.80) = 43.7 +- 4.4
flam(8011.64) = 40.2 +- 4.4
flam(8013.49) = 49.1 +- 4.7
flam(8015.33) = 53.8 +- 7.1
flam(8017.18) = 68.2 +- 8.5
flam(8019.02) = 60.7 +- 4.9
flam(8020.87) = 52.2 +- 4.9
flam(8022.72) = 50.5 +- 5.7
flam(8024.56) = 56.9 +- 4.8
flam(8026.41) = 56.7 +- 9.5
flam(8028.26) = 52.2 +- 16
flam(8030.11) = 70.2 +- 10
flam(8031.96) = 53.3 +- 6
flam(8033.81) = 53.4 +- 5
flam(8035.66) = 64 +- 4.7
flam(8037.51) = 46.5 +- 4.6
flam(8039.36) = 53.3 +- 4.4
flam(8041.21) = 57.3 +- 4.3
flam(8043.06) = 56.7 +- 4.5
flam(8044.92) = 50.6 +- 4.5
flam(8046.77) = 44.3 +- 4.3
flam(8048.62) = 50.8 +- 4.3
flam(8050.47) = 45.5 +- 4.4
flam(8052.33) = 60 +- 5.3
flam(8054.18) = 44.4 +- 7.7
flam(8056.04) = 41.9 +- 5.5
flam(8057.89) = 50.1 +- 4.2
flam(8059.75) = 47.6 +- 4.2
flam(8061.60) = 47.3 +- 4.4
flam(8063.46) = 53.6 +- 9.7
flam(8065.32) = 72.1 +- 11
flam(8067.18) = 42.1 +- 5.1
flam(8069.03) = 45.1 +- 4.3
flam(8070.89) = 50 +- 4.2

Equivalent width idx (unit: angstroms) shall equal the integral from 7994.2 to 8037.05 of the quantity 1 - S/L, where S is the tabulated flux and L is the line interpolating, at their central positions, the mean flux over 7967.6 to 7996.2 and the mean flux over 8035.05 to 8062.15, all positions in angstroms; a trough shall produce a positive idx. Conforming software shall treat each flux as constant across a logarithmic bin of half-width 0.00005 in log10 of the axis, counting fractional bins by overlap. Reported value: -2.12 angstroms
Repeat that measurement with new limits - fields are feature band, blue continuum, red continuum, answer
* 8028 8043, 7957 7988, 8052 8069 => -1.8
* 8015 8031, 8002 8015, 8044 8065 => -3.1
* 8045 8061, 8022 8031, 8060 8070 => 1.6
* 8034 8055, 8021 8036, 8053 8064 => -0.2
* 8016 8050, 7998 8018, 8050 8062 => -3.8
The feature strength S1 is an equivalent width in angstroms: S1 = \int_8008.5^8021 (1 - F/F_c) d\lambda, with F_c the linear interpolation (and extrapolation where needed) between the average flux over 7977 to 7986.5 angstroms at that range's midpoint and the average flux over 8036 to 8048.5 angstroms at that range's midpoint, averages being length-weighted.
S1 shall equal 0.5 angstroms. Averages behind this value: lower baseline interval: 58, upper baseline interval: 52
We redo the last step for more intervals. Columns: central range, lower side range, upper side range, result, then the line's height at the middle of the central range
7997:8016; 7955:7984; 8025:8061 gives 0.24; 51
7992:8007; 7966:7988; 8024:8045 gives 0.71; 54.6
